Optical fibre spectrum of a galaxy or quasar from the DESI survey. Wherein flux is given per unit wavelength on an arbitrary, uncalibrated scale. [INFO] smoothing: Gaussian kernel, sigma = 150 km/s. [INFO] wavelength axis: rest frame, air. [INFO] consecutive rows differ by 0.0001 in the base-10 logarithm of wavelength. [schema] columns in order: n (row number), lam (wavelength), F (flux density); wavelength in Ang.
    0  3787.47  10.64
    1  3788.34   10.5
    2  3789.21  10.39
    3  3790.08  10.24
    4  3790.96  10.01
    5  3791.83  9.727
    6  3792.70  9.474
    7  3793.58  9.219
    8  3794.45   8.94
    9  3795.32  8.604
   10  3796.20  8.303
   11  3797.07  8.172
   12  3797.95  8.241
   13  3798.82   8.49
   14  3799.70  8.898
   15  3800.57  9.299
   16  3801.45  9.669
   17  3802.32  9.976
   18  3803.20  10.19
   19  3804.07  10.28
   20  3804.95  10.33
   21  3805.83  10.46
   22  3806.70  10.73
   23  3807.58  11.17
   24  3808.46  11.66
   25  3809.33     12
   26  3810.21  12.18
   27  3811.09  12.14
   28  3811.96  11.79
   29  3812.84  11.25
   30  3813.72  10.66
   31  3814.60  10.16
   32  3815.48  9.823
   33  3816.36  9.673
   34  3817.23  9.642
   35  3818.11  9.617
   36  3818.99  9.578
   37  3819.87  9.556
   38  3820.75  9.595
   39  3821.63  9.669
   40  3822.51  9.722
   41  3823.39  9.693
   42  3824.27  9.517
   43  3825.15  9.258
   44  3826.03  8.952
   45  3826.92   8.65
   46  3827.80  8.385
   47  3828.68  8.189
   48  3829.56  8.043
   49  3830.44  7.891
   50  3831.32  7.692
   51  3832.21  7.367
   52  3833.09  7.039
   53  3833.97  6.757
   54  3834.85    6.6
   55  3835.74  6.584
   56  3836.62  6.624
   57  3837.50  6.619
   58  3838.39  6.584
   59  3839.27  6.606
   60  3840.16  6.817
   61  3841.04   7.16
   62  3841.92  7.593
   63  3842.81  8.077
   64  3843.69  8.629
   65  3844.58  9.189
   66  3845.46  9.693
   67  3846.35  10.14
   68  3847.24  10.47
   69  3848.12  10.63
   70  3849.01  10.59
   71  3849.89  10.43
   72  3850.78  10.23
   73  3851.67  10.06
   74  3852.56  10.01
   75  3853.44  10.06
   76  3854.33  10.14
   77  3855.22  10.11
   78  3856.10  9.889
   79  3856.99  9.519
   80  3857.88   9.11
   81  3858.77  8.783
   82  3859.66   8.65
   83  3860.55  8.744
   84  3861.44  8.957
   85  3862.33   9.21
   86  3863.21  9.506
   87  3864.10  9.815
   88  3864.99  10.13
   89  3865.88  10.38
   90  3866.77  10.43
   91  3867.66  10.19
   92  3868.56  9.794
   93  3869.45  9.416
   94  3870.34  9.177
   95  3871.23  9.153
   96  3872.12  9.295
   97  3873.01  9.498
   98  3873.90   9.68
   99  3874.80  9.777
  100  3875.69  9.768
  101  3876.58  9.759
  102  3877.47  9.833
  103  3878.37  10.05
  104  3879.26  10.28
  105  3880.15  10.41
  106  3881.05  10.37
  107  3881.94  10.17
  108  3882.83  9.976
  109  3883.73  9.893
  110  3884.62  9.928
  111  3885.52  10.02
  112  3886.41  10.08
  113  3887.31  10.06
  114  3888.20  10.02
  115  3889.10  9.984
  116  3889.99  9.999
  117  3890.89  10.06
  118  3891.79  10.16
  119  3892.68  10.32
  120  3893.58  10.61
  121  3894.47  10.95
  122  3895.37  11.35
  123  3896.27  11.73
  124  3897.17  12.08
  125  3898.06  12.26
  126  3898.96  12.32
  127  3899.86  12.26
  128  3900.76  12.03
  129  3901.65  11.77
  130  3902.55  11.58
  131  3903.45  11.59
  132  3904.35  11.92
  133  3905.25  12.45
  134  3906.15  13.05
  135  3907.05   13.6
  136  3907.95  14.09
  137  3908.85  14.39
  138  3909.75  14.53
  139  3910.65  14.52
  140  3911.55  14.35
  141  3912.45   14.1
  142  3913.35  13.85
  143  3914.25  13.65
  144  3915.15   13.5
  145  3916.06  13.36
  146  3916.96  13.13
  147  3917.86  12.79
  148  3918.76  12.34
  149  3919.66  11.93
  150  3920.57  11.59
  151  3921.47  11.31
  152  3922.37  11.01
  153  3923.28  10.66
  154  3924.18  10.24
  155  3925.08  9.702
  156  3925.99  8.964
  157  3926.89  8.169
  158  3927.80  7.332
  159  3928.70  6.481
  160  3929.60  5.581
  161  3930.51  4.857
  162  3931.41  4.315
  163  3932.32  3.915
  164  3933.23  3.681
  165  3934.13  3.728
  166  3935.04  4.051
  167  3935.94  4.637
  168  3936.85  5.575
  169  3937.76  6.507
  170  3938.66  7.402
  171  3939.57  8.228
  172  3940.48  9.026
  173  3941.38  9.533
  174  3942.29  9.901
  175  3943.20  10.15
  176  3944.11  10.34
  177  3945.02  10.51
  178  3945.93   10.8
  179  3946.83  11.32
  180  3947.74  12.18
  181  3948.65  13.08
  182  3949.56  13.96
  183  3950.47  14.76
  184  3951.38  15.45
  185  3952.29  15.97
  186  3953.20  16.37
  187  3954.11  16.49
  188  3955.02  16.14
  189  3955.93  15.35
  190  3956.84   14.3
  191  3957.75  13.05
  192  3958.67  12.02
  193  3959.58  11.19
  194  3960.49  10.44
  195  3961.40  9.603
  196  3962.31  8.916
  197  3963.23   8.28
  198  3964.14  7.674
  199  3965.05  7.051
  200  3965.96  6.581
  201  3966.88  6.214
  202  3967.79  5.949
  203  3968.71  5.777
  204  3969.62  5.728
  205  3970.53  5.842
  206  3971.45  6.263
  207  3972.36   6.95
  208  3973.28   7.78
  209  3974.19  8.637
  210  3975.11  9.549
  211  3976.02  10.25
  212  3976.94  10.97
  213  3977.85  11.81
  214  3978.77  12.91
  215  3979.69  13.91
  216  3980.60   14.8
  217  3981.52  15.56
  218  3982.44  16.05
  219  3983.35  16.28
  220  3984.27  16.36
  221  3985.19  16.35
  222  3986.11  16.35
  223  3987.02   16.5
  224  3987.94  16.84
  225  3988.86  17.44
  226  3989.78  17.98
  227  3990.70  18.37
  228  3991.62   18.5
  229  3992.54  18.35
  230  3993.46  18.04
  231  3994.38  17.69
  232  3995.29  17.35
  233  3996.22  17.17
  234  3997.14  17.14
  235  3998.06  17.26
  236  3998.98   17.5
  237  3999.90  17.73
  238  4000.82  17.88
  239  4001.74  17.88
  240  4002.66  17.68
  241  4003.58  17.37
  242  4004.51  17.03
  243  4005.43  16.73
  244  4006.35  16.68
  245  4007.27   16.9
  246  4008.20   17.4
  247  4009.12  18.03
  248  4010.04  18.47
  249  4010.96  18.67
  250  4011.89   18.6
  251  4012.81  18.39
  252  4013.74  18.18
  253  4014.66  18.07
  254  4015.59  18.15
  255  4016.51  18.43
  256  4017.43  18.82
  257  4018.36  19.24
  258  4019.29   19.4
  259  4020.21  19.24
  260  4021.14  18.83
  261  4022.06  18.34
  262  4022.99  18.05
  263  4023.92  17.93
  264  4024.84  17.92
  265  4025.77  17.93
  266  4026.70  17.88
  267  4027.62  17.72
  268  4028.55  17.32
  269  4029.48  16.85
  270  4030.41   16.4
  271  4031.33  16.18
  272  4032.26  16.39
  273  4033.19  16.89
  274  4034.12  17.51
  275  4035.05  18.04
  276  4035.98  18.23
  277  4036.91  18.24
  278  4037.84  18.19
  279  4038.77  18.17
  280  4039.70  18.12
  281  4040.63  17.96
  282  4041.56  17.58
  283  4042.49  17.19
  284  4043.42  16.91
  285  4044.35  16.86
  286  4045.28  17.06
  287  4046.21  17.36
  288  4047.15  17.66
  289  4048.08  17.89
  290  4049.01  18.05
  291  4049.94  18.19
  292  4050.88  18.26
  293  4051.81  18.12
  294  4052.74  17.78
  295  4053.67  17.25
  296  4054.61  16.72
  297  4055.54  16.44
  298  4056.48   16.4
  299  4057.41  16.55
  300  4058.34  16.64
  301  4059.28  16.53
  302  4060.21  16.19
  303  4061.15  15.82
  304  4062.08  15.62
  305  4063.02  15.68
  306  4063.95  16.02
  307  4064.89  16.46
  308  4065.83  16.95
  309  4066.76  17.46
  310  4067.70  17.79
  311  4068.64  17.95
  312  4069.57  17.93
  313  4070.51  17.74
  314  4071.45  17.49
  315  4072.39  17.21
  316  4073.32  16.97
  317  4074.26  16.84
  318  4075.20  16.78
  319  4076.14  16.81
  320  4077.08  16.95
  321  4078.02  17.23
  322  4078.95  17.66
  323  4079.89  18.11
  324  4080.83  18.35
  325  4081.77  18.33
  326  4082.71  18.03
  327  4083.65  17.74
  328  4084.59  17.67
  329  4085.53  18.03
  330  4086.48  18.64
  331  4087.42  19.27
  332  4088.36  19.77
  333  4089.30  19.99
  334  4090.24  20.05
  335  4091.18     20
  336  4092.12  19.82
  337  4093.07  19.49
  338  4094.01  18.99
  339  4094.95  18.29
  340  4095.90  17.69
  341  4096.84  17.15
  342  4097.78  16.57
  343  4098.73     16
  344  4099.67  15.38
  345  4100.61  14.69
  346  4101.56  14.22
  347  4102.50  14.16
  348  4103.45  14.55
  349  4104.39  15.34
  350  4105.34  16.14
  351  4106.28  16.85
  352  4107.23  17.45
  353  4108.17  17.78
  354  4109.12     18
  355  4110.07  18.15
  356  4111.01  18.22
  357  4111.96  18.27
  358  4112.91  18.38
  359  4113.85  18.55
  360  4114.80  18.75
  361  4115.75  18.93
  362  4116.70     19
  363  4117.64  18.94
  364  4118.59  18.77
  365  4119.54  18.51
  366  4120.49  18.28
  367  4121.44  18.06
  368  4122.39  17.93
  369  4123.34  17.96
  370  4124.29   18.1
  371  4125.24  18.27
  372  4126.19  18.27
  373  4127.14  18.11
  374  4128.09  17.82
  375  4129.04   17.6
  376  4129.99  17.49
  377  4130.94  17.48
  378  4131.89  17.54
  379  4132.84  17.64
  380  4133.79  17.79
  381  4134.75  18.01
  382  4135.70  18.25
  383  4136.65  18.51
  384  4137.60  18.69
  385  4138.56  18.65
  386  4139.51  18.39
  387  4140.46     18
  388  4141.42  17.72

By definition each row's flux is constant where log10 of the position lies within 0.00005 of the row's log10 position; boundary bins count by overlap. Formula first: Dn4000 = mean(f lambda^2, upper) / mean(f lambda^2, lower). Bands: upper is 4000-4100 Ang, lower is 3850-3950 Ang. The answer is 1.9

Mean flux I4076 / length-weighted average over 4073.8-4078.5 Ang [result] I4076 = 16.9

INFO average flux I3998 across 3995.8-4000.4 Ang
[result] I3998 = 17.4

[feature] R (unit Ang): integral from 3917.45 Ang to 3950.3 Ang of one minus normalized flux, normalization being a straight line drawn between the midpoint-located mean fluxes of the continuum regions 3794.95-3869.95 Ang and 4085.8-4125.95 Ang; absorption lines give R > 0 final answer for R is 9.6 Ang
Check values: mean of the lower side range 9.31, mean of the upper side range 17.8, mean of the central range 8.82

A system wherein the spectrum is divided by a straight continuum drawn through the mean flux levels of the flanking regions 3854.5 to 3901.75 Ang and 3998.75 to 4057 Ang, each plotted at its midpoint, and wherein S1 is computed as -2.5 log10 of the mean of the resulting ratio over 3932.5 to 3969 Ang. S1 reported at 0.35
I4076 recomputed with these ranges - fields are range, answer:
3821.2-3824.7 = 9.65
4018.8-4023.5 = 18.7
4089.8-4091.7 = 20.1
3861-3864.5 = 9.39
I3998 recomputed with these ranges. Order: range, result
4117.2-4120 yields 18.7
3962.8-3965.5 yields 7.68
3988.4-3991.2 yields 17.9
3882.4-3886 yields 9.95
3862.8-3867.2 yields 10.1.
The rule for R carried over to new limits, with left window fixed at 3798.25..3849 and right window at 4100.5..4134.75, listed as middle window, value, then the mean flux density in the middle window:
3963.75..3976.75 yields 6.0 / 7.24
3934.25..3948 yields 4.4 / 8.51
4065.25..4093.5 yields -2.7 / 18.1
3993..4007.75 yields -3.3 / 17.4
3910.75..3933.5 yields 3.4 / 10.1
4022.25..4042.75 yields -3.3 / 17.6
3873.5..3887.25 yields 1.0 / 10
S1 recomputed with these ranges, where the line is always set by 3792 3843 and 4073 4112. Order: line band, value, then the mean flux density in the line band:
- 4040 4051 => -0.10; 17.6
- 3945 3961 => -0.03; 13.6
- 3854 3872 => 0.10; 9.55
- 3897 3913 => -0.11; 13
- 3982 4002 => -0.20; 17.3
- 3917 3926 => 0.09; 11.2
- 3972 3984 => 0.16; 12.1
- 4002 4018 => -0.19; 17.9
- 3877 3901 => 0.06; 10.6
